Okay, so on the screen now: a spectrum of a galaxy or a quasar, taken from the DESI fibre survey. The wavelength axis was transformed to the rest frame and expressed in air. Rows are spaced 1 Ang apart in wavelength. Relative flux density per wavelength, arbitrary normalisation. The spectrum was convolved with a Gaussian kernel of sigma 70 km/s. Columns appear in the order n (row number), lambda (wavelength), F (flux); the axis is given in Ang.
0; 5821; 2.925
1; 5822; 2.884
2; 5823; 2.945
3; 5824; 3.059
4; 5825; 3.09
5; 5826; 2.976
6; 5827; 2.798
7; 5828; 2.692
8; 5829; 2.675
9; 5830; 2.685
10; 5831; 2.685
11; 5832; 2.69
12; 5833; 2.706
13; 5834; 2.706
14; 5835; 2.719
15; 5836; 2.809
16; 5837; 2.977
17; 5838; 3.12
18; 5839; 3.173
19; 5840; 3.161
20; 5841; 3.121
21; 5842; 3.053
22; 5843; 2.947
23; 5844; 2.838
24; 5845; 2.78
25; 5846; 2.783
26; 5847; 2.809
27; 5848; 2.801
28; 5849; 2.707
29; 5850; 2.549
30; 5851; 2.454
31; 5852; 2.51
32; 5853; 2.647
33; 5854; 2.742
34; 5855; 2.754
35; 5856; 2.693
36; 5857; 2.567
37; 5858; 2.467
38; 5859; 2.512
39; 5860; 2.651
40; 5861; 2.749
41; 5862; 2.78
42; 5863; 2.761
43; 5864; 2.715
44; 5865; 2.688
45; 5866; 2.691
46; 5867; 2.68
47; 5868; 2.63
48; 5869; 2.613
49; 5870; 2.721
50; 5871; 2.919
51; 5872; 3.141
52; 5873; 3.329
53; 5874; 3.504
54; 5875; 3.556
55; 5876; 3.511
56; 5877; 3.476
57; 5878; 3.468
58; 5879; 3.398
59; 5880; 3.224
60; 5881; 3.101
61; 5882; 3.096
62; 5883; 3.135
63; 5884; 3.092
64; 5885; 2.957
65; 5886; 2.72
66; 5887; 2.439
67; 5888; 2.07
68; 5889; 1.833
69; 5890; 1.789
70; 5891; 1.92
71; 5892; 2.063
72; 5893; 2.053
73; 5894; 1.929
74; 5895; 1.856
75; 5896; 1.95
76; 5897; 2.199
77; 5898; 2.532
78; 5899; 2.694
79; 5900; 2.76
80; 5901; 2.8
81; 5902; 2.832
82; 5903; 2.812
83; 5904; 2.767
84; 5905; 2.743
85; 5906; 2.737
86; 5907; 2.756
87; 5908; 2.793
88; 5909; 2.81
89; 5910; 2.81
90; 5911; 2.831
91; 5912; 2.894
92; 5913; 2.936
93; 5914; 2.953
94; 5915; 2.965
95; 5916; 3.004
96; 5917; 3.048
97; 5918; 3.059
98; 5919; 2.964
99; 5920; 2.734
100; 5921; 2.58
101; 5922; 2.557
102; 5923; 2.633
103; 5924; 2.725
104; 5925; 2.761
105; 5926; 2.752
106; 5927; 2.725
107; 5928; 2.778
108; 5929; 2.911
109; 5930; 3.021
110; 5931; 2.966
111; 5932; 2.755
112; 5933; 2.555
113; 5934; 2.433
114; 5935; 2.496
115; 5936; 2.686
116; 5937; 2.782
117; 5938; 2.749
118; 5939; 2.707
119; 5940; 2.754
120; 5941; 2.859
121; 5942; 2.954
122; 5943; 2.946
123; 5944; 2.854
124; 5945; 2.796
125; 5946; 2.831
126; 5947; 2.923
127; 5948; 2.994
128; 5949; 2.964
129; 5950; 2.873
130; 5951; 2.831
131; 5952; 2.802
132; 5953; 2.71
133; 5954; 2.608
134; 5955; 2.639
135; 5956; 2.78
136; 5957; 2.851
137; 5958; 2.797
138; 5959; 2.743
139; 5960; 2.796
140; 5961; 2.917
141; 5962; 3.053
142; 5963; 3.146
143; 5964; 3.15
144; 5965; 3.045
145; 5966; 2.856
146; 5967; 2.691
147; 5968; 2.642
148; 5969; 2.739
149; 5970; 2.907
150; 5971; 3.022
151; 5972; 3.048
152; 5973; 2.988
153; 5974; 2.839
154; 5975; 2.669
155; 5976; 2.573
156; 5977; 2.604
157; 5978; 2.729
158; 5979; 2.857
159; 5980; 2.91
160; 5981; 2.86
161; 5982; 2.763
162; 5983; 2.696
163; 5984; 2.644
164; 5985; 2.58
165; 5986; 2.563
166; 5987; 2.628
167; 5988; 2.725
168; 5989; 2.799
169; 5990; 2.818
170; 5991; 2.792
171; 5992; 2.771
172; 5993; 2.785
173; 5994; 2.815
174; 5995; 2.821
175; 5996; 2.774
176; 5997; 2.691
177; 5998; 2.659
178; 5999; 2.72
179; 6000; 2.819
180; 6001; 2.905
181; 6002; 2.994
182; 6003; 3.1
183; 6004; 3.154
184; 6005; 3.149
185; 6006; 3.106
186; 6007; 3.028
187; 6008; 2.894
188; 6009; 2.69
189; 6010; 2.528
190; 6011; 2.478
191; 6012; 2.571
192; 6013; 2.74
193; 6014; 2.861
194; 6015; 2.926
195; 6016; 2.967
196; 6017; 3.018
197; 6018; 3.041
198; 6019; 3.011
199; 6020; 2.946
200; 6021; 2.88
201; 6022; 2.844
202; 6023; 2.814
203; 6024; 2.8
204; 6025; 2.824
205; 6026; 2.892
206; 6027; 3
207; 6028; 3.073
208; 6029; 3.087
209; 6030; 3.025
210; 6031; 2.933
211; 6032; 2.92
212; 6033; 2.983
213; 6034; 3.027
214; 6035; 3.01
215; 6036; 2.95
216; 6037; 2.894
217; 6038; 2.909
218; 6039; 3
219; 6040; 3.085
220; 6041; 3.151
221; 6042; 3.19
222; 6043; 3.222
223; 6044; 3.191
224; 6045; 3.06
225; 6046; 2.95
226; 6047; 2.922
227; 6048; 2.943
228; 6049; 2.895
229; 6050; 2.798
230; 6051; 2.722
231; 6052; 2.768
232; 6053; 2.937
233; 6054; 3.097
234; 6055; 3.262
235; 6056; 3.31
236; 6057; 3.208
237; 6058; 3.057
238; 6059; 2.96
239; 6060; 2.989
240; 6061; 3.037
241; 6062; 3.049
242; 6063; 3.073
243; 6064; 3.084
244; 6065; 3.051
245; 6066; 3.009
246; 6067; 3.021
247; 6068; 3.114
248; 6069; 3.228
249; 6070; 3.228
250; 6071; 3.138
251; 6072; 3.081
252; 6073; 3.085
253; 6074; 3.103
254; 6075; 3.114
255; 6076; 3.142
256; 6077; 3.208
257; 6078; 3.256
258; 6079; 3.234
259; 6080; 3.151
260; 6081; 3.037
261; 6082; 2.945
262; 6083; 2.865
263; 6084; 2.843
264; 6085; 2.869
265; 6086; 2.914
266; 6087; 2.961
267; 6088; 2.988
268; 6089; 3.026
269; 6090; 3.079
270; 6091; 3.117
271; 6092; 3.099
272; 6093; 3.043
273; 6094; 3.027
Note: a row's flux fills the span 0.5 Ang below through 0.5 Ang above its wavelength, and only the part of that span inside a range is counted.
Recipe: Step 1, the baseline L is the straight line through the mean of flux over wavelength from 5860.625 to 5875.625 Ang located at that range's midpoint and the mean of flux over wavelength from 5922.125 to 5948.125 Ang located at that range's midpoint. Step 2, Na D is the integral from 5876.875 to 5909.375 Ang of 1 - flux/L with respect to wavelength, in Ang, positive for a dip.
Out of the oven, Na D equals 2.7 Ang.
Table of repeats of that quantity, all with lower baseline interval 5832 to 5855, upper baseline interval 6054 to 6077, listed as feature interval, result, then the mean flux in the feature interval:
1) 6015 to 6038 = 0.8 Ang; 2.95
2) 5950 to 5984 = 1.8 Ang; 2.82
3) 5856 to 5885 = -1.1 Ang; 2.97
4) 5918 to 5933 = 0.8 Ang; 2.78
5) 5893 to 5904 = 1.7 Ang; 2.43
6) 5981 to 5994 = 1.2 Ang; 2.72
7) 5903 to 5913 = 0.3 Ang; 2.8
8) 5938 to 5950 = 0.3 Ang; 2.87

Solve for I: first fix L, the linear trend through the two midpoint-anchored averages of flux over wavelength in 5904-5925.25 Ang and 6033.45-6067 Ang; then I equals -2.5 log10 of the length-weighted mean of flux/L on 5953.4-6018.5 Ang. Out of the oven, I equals 0.04 mag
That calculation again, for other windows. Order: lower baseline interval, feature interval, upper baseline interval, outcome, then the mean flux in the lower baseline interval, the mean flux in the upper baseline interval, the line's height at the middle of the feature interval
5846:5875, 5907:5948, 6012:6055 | 0.010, 2.76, 2.96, 2.84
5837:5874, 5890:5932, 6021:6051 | 0.074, 2.8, 2.97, 2.85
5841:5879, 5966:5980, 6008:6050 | 0.040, 2.85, 2.93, 2.91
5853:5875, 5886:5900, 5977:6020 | 0.287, 2.79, 2.82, 2.8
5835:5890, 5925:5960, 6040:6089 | 0.054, 2.85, 3.05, 2.93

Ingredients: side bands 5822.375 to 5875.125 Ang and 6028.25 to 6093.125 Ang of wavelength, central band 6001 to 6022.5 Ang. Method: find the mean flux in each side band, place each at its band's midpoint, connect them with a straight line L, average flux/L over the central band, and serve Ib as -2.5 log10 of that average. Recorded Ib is 0.03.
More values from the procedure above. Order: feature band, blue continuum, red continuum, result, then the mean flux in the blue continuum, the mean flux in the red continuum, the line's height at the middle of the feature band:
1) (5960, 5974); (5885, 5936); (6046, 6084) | -0.06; 2.62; 3.05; 2.78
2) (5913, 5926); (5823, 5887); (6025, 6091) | 0.04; 2.88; 3.04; 2.93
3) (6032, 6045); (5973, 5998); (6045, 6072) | -0.03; 2.74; 3.03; 2.95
